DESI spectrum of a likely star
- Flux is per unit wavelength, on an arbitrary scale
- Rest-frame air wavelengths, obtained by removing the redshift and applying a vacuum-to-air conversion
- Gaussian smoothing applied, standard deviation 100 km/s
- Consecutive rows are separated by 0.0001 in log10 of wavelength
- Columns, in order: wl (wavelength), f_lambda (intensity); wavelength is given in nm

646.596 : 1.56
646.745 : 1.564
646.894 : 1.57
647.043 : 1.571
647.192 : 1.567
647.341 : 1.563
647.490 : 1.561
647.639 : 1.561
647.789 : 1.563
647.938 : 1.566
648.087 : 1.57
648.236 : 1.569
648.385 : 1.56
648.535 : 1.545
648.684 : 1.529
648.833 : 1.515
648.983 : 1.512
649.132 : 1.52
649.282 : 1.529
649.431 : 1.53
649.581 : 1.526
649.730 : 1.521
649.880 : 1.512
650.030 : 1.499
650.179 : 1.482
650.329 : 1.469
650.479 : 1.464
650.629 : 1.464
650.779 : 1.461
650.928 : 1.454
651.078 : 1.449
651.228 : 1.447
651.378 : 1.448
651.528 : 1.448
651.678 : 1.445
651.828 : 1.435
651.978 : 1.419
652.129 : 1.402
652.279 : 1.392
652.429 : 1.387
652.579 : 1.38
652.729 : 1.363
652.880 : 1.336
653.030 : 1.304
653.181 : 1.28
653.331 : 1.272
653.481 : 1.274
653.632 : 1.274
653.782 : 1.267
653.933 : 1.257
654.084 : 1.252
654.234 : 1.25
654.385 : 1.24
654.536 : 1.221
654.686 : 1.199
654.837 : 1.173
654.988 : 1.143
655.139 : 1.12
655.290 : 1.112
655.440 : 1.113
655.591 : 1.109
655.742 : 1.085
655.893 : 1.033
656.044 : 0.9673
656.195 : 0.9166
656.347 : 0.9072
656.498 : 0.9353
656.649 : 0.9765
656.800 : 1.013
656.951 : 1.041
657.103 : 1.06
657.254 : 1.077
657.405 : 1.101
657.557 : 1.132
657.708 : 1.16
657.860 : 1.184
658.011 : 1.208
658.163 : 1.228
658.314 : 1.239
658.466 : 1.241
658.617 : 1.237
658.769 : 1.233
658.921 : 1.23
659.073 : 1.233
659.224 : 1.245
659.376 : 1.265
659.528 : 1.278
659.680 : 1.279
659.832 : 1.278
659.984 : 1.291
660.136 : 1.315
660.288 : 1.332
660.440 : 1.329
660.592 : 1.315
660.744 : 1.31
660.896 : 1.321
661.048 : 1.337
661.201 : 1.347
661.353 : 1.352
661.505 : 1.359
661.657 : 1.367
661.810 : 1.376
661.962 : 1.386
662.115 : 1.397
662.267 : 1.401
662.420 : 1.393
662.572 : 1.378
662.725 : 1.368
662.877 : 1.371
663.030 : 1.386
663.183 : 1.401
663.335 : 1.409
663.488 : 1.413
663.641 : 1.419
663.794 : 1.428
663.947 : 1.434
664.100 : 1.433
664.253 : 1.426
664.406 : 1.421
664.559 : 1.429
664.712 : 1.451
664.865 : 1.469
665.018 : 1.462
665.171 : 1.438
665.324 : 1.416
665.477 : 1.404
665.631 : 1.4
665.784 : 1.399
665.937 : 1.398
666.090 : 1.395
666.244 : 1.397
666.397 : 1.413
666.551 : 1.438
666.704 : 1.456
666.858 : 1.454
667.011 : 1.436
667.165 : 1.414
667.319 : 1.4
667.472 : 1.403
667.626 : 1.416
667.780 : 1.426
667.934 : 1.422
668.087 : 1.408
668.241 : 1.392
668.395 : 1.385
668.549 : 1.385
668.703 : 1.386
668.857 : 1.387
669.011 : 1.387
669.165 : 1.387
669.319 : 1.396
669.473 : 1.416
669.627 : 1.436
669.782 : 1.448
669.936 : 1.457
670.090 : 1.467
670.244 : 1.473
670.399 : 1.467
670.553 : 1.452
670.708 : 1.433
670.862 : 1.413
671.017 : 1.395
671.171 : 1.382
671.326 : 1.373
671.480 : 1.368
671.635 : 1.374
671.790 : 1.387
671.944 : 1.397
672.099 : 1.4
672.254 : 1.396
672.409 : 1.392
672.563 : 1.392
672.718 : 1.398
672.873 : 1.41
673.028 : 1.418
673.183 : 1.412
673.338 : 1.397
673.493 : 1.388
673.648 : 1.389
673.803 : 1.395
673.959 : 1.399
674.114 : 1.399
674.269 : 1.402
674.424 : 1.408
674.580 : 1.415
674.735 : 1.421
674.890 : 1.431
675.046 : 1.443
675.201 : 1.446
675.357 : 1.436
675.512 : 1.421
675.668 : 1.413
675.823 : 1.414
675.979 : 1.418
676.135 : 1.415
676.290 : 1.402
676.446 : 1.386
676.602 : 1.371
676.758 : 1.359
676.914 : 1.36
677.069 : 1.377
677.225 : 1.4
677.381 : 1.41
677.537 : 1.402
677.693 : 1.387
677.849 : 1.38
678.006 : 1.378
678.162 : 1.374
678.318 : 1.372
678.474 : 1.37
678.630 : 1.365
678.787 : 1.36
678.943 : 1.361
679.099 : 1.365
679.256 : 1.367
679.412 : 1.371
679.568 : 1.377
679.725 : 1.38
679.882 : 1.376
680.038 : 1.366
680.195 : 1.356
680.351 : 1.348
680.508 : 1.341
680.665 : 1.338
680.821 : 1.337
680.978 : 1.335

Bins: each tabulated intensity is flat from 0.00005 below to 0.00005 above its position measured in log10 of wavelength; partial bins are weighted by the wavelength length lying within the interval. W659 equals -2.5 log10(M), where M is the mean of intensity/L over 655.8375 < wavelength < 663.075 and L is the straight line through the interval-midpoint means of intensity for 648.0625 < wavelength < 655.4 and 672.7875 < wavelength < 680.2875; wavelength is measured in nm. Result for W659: 0.13 mag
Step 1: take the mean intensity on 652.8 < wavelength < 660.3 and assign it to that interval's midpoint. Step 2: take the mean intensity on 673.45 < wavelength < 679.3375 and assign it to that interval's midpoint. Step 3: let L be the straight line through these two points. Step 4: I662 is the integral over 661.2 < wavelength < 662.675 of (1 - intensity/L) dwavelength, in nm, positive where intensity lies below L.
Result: -0.17 nm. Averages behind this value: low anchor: 1.18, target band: 1.38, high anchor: 1.39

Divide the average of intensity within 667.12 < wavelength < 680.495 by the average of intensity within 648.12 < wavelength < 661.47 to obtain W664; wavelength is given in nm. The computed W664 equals 1.08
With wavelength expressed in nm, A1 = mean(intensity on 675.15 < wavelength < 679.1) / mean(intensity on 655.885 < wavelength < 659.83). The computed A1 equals 1.2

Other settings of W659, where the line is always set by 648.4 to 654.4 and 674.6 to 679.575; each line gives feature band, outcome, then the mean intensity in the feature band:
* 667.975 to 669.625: 0.00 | 1.4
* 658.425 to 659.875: 0.13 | 1.25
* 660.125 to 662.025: 0.05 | 1.34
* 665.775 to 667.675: -0.01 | 1.42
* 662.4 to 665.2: -0.01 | 1.42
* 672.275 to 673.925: 0.00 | 1.4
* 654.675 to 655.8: 0.24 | 1.13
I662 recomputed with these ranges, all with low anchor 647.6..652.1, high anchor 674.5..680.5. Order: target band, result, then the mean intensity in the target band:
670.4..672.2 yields 0.02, 1.4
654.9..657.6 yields 0.78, 1.05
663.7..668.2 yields 0.04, 1.42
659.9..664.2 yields 0.24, 1.37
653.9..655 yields 0.19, 1.22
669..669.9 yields 0.00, 1.42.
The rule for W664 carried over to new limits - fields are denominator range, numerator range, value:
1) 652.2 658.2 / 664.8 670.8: 1.22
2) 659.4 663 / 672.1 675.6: 1.05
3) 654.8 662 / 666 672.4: 1.18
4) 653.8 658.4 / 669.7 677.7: 1.26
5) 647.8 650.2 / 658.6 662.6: 0.86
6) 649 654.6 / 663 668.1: 1.02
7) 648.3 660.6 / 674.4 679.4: 1.08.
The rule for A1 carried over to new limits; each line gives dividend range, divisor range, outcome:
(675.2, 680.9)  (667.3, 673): 0.98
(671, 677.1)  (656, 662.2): 1.15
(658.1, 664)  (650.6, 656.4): 1.05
